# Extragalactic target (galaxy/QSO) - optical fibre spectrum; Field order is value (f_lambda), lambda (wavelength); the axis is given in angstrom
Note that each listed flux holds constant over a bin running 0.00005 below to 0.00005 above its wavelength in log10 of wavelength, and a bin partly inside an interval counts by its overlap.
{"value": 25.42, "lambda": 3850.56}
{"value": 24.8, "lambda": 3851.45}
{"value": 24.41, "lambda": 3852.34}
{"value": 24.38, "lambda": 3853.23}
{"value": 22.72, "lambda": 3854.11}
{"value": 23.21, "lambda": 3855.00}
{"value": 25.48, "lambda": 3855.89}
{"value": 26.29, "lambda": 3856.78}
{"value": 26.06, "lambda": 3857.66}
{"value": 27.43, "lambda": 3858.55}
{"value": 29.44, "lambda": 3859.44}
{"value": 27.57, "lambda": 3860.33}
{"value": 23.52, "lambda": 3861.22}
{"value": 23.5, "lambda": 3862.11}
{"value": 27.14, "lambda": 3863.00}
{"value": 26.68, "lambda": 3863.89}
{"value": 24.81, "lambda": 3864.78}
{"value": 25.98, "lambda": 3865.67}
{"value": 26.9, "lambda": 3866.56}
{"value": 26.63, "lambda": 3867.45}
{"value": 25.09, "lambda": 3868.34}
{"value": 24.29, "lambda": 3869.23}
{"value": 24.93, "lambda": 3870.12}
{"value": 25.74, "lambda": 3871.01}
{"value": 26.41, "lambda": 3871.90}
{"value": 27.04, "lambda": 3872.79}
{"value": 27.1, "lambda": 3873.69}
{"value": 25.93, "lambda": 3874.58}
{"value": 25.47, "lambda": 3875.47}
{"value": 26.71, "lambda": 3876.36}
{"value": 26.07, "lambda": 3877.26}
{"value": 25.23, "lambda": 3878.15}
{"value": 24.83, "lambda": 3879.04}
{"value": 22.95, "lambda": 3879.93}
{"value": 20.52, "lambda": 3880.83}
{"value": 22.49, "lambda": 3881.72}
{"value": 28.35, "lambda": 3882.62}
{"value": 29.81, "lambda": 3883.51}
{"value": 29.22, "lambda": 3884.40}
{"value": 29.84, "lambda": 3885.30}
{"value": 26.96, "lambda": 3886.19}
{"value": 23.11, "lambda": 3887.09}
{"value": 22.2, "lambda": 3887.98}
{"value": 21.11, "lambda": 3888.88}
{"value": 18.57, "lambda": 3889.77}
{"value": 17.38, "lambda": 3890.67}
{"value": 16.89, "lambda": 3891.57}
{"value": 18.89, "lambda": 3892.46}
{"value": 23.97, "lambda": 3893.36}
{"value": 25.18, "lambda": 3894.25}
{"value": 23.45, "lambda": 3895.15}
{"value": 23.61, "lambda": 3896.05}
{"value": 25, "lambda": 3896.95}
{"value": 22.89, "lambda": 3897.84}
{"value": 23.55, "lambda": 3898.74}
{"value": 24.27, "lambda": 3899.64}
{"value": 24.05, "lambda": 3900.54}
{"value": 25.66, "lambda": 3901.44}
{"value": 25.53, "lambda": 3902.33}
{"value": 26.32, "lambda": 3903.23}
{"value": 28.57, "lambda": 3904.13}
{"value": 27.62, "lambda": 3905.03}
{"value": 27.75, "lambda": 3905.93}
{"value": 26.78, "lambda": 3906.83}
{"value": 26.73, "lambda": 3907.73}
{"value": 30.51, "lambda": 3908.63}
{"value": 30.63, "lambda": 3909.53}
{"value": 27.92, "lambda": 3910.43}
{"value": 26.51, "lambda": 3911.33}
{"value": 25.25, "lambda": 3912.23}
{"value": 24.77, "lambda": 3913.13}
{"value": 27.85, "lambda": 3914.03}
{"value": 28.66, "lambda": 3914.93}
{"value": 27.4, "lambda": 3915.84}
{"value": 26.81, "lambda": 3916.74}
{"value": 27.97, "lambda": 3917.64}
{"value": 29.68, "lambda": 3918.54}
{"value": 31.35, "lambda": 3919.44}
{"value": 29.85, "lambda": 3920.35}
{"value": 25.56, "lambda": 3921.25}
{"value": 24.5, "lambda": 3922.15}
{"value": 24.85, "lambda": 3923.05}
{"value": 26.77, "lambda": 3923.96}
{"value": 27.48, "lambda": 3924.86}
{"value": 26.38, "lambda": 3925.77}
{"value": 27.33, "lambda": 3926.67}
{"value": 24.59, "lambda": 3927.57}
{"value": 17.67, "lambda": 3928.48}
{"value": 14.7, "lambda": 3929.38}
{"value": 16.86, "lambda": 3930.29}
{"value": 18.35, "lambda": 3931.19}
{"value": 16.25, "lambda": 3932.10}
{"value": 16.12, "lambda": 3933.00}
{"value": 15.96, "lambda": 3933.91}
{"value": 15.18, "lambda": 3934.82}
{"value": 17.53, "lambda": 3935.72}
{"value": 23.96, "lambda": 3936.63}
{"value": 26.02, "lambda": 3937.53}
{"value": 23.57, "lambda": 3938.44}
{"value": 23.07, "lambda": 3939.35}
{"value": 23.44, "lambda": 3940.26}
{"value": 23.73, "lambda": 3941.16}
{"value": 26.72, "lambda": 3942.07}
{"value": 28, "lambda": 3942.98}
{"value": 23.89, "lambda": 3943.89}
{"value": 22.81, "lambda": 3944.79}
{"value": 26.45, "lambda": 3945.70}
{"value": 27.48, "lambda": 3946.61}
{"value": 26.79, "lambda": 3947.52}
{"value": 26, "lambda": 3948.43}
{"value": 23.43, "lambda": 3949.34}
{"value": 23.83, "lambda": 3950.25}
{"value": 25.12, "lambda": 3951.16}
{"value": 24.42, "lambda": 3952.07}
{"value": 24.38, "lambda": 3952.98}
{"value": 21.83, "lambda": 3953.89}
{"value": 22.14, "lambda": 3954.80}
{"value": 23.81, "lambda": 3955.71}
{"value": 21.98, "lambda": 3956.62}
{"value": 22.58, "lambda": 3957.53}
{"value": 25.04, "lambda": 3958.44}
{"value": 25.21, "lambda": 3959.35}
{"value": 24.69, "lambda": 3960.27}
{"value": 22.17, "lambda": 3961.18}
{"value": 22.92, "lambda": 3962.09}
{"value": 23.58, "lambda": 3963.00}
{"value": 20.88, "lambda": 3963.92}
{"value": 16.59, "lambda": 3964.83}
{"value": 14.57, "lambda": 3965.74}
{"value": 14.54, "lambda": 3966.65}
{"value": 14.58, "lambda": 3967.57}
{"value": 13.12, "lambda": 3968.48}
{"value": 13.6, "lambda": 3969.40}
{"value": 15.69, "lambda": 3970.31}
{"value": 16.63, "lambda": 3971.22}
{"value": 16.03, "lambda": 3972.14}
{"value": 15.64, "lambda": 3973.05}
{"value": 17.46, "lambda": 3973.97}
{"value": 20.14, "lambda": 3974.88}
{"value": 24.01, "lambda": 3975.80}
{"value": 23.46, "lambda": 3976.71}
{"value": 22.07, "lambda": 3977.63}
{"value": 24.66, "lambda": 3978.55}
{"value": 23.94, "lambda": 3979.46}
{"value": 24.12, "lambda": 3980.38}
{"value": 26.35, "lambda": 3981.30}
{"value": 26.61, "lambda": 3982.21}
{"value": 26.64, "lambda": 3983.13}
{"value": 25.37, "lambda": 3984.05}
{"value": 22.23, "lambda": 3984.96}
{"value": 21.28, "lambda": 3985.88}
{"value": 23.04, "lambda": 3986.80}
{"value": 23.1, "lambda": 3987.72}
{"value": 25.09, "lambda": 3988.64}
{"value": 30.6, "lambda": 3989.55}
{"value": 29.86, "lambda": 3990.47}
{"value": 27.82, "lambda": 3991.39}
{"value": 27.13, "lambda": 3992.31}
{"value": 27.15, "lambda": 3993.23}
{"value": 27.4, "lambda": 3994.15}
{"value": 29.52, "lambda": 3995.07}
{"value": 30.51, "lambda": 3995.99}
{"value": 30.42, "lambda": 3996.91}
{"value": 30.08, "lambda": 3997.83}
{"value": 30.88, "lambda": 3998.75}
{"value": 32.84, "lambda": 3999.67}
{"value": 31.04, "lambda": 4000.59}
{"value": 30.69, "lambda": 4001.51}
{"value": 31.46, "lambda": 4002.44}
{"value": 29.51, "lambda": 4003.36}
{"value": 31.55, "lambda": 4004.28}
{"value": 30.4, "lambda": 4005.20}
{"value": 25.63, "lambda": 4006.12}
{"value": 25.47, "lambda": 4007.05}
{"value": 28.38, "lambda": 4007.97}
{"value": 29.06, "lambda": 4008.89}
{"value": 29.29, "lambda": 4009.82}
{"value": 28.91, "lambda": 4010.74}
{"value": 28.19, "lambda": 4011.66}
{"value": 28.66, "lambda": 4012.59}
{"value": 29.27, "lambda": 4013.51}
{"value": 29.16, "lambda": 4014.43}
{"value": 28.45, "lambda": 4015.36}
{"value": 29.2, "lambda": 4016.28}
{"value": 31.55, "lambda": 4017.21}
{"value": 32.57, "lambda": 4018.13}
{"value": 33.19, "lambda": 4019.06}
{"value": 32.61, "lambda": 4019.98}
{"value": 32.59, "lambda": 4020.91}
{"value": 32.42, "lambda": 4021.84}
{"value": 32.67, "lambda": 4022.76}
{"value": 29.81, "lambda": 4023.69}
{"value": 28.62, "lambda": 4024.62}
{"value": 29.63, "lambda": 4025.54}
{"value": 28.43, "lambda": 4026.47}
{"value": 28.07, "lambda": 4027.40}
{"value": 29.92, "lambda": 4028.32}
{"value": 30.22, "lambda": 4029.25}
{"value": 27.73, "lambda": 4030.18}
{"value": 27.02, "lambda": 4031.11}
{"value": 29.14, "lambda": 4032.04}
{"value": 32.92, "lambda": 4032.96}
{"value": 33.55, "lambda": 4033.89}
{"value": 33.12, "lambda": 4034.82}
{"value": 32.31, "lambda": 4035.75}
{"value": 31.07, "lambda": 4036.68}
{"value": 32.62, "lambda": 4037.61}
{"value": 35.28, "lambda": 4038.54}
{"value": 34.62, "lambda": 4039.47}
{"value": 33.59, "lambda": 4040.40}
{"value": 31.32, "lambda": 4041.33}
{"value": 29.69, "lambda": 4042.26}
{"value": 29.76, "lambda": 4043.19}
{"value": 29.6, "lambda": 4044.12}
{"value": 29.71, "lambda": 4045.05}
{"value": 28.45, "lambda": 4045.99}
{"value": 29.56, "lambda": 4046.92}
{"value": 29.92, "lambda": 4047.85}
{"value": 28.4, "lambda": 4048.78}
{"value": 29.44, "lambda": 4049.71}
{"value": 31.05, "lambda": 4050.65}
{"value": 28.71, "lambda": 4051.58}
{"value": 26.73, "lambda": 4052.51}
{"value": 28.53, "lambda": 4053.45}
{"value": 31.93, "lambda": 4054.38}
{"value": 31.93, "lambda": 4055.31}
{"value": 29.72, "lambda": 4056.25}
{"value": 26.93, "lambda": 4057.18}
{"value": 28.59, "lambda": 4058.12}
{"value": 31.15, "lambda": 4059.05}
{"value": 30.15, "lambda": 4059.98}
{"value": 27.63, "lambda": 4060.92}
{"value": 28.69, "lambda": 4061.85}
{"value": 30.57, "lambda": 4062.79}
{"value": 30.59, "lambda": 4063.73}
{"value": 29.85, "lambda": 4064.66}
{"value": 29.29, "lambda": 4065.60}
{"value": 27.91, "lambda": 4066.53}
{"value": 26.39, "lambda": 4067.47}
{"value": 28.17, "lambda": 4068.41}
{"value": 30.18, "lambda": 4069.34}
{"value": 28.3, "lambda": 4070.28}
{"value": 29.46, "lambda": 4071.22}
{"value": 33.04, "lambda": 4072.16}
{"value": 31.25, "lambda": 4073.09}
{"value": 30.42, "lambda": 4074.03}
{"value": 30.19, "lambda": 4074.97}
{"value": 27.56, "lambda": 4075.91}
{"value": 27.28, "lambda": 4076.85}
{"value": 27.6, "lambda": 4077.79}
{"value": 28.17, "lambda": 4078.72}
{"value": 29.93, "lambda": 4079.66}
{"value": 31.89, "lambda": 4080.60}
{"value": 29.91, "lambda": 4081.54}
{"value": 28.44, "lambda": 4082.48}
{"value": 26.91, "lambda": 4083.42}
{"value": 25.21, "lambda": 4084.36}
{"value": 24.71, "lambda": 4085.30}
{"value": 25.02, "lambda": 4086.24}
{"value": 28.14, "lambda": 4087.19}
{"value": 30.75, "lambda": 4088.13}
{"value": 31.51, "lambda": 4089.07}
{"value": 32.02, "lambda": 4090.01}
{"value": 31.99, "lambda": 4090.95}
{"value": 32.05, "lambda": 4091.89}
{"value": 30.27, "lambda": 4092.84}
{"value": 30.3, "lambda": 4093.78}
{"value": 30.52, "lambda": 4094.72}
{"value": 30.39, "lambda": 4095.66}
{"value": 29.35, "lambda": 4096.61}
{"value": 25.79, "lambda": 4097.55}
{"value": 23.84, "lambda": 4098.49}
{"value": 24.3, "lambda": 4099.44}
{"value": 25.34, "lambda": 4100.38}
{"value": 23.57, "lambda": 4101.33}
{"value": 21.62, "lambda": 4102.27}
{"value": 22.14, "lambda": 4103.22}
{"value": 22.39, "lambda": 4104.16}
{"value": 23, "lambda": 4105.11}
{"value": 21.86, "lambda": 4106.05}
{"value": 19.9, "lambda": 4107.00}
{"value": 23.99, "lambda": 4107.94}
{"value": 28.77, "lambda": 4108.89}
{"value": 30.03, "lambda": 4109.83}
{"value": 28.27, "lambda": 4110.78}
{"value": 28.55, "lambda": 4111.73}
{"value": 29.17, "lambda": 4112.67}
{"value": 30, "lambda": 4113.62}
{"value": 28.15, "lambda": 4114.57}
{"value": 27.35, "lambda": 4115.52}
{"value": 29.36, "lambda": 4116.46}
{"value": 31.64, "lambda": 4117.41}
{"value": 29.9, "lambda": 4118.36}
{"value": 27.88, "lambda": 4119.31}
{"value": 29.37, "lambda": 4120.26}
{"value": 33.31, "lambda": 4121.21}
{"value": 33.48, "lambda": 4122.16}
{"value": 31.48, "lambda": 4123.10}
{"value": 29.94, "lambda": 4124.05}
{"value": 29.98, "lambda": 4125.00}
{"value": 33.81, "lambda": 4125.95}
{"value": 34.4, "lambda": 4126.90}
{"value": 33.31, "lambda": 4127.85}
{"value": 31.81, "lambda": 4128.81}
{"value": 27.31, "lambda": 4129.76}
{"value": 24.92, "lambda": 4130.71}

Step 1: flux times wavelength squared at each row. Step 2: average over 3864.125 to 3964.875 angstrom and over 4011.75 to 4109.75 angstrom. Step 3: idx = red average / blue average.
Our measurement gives 1.28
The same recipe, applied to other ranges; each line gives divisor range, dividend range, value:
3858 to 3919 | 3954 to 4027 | 1.06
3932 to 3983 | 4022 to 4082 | 1.44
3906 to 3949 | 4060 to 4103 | 1.25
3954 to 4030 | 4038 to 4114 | 1.15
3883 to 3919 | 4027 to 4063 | 1.28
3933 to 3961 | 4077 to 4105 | 1.26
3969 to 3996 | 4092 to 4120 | 1.22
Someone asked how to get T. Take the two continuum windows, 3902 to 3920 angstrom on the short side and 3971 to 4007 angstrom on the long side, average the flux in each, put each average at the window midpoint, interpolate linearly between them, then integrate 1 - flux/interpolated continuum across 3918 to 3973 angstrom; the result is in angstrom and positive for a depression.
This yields 9.9 angstrom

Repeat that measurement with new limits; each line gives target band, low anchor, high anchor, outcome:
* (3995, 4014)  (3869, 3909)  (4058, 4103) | -1.7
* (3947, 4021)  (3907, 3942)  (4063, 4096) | 3.1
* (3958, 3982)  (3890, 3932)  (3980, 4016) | 6.2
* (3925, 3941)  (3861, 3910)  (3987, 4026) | 3.7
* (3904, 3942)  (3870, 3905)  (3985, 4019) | 1.8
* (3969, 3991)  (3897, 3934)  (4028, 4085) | 3.9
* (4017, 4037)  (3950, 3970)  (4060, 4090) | -4.1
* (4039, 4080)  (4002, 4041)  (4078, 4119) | -0.8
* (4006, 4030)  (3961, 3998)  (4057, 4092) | -4.2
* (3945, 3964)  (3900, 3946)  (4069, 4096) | 1.2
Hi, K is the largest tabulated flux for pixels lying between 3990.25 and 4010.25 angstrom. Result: 32.84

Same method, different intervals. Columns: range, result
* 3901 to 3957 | 31.35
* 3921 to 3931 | 27.48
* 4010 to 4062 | 35.28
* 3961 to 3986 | 26.64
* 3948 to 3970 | 26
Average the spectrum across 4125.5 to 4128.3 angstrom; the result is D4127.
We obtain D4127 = 33.9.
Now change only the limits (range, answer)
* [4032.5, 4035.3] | 33.2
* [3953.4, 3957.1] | 22.5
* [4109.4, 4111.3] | 29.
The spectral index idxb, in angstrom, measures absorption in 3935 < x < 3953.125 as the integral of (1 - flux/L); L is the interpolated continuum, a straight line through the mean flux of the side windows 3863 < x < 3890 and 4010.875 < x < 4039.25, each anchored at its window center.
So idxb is 2.2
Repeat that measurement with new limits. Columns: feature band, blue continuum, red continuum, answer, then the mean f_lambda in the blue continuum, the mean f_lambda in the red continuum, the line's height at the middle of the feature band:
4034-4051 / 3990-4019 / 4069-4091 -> -1.1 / 29.5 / 29.1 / 29.3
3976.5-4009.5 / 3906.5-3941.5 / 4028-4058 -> 0.6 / 24.3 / 30.4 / 27.9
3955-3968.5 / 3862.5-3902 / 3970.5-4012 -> 2.7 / 24.6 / 26.2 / 25.8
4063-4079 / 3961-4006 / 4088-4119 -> -1.6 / 24.1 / 27.5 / 26.6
